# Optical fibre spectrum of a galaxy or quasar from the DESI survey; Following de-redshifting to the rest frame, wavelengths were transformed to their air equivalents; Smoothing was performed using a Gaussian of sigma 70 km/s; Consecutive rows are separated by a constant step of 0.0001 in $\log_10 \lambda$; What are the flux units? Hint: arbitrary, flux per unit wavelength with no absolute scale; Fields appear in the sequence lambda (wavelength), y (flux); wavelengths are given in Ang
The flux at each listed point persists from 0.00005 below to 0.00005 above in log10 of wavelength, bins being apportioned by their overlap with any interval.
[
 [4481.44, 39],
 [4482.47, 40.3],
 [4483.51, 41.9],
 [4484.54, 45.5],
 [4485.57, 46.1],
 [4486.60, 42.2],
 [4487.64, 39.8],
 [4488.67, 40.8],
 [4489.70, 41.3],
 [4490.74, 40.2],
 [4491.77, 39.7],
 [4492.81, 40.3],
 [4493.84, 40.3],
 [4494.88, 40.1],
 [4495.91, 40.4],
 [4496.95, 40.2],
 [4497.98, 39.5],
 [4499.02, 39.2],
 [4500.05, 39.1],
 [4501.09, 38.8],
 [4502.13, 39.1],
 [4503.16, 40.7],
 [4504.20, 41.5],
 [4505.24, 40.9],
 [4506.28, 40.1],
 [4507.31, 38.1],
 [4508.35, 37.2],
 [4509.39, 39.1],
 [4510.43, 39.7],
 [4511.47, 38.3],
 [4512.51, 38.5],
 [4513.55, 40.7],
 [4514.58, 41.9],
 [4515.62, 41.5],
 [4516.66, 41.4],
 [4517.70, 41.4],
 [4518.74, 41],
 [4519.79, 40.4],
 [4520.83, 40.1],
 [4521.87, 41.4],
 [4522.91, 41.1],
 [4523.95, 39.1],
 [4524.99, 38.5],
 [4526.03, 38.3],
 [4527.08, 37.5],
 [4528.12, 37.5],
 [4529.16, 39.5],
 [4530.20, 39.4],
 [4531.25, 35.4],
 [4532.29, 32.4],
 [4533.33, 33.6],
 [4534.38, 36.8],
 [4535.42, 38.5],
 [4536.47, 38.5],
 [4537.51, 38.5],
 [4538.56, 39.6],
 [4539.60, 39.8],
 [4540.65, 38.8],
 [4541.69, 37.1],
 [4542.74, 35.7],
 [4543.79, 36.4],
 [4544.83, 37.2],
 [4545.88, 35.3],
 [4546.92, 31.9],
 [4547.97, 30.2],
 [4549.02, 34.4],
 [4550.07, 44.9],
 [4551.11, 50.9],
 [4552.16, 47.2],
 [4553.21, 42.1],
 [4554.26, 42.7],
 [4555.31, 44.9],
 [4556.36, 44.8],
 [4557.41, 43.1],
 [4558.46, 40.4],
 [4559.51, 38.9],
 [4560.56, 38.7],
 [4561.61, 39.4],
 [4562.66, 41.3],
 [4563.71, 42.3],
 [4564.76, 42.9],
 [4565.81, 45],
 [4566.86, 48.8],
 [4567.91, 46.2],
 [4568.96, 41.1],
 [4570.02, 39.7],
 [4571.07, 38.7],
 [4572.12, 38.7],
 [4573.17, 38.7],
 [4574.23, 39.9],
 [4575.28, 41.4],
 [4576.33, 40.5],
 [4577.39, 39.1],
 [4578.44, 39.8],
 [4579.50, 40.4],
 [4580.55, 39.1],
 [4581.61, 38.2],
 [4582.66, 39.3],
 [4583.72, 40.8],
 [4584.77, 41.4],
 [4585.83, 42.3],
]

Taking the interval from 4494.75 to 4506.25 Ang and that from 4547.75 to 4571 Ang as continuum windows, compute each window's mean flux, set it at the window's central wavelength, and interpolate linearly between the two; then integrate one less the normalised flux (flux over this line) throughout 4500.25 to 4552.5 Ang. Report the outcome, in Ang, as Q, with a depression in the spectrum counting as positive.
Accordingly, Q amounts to 2.7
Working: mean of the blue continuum 40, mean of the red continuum 42.4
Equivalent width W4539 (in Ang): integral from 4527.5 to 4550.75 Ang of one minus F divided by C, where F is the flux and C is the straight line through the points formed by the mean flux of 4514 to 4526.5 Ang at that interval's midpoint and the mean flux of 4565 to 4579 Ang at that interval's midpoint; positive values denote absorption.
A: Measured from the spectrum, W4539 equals 2.2 Ang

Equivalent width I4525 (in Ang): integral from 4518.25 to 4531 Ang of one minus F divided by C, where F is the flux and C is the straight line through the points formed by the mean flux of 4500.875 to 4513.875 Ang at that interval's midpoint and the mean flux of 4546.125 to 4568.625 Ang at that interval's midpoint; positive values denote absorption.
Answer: 0.3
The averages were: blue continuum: 39.4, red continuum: 41.9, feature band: 39.4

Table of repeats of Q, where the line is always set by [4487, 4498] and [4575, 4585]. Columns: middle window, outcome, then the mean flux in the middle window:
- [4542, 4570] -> -0.67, 41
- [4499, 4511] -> 0.23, 39.5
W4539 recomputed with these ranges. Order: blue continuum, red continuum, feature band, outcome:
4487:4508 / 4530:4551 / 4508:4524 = -0.6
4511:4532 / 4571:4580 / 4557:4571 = -0.8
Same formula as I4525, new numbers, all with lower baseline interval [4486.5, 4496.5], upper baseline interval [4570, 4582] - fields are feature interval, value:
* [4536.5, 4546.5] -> 0.6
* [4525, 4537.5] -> 0.9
